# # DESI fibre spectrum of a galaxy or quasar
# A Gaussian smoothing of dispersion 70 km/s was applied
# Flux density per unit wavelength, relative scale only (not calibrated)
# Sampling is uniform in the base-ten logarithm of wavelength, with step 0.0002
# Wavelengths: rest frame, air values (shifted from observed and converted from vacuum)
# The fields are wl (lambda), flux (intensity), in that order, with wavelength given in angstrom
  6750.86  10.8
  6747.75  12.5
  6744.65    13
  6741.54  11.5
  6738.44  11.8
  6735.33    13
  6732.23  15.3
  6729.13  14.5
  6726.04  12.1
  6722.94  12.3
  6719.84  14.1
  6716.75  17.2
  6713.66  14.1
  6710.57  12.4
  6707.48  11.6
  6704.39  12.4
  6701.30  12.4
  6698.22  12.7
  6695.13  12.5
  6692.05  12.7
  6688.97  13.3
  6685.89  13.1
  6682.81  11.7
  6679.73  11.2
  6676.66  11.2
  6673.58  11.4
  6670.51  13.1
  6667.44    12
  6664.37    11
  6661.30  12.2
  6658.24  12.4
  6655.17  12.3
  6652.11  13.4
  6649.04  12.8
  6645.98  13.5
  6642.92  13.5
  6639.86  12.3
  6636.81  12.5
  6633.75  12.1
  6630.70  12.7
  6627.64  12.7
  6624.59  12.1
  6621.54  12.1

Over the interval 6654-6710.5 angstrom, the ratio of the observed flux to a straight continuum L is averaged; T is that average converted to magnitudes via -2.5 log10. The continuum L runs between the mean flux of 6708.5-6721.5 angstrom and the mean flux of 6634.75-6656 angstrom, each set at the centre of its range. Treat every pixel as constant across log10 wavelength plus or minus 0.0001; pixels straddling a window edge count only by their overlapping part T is 0.12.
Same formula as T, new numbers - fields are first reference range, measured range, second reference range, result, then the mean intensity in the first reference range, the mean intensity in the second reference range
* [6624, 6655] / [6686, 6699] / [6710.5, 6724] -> 0.077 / 12.8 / 14.3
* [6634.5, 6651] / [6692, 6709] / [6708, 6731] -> 0.099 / 12.9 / 13.7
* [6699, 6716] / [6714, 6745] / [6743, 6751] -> -0.082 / 12.8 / 12.3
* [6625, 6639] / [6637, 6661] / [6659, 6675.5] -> -0.054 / 12.5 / 11.9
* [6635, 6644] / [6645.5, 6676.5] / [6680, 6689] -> 0.021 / 12.7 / 12.4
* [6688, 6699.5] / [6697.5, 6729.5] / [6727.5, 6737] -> 0.024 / 12.8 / 14.2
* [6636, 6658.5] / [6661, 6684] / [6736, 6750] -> 0.088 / 12.9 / 12.2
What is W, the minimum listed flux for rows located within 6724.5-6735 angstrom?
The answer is 12.1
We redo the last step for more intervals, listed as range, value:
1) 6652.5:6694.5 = 11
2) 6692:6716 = 11.6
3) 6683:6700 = 12.5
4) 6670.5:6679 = 11.2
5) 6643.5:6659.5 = 12.3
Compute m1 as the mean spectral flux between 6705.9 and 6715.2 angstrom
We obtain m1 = 12.7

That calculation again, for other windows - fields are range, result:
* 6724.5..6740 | 13.3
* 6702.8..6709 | 12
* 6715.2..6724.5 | 14.5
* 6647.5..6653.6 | 13.1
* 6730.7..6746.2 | 12.9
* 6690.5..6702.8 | 12.6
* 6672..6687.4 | 11.7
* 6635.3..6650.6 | 12.9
